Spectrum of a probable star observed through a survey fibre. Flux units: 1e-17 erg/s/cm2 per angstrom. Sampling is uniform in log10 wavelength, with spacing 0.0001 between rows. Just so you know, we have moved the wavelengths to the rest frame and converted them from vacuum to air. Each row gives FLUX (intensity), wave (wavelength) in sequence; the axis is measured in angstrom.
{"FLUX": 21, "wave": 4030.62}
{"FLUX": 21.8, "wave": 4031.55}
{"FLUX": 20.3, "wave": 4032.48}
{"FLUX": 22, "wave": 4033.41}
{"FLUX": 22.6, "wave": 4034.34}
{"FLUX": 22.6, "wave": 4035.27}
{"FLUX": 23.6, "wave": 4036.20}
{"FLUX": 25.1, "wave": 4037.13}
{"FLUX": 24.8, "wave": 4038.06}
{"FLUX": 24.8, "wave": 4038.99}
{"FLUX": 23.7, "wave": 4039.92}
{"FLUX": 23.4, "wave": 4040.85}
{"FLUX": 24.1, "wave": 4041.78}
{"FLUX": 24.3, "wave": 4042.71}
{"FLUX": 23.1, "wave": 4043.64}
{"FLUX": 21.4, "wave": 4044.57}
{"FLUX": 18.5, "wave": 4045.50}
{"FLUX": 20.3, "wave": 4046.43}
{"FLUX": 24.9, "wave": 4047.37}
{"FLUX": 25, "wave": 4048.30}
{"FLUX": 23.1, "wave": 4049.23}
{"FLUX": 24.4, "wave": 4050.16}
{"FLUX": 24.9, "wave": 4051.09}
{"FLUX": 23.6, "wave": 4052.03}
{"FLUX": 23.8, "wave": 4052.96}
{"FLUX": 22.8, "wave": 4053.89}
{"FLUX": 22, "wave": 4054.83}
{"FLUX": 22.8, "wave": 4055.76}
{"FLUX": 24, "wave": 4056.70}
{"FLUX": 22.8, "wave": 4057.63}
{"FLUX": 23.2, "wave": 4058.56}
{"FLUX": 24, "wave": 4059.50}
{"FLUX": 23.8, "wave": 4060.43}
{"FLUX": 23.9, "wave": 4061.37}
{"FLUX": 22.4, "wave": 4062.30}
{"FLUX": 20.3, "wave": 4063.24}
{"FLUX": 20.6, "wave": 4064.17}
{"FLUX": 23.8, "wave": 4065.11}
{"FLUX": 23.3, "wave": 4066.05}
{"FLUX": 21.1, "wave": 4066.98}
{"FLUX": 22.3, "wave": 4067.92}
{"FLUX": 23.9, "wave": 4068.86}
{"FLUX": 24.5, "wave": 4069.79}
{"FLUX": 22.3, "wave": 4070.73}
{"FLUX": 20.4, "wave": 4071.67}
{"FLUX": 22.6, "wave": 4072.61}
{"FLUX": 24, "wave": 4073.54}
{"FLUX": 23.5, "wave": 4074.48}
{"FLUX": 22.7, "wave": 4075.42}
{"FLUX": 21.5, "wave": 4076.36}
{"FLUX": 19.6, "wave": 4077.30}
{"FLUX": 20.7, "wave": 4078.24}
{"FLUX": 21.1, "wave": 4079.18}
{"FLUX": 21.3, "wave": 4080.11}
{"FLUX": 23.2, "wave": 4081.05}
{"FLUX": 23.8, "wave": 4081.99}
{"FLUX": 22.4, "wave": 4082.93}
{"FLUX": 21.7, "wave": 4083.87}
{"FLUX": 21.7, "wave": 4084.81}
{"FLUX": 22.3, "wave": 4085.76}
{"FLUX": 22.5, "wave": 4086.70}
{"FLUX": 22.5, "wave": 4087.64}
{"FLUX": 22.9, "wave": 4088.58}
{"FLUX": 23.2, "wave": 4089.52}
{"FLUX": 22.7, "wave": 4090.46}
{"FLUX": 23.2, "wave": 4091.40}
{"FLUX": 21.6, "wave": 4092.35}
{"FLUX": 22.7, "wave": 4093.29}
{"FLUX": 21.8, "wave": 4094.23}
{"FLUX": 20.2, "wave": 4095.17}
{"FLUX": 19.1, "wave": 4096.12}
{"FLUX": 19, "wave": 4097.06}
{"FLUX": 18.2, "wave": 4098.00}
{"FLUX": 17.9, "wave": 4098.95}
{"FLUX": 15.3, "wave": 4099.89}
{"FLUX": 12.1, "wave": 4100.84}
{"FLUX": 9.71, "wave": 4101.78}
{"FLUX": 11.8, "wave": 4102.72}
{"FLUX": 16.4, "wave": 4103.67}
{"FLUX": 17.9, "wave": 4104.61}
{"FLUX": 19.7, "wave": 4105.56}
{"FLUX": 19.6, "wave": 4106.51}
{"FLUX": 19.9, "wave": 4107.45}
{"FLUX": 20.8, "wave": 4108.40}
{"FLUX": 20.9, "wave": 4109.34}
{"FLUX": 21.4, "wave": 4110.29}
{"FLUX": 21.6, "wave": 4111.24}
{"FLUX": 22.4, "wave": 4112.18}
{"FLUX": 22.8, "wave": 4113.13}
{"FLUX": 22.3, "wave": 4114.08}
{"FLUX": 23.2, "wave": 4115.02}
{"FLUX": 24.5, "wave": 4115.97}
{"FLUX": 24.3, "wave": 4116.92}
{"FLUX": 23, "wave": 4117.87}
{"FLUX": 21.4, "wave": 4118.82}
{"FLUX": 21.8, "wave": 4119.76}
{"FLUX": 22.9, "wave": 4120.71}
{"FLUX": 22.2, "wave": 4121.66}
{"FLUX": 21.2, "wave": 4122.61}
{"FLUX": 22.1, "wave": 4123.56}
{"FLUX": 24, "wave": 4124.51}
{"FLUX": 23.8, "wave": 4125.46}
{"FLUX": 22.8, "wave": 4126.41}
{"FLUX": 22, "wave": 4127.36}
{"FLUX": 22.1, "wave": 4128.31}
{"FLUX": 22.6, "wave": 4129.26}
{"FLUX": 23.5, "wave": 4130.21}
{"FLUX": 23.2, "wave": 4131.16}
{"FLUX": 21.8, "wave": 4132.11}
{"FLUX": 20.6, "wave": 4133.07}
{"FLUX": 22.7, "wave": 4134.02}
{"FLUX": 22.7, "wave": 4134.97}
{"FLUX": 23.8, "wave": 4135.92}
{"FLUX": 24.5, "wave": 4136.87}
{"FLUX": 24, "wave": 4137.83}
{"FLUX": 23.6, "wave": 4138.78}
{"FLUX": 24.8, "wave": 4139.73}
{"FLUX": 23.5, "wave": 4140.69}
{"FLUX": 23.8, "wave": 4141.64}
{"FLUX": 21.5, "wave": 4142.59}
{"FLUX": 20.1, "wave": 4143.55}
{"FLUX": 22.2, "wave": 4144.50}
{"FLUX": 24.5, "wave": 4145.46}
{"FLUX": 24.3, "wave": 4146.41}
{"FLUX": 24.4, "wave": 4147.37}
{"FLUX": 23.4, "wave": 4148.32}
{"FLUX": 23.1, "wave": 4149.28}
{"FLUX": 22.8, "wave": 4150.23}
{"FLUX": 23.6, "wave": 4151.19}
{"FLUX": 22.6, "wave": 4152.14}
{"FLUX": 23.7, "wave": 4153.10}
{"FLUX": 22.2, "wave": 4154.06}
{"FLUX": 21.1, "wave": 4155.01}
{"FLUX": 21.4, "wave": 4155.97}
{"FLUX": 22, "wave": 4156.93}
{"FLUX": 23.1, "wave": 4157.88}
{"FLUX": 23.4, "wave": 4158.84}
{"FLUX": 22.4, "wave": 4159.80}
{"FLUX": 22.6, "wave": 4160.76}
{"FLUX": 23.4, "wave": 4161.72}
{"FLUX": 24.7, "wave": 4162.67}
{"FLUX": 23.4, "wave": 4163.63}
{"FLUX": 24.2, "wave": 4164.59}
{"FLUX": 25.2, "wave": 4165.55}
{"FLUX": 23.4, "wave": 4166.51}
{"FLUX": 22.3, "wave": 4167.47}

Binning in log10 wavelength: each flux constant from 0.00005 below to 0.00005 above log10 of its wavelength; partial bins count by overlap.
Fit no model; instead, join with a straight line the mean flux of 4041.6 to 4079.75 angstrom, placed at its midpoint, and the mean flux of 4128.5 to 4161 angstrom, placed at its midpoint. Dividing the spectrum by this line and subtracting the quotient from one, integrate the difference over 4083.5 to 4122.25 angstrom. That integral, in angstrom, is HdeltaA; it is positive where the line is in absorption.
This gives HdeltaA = 3.9 angstrom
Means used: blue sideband 22.7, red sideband 22.9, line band 20.5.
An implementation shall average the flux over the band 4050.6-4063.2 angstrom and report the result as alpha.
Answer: 23.3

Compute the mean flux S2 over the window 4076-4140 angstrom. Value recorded 21.3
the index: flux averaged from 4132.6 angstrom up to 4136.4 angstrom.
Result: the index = 22.5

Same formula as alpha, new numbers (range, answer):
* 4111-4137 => 22.7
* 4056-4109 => 21.1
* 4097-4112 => 17.7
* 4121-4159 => 22.9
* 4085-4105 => 19.2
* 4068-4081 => 22.2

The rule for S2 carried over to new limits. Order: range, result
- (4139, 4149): 23.2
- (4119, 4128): 22.5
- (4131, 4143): 23.1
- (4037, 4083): 22.9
